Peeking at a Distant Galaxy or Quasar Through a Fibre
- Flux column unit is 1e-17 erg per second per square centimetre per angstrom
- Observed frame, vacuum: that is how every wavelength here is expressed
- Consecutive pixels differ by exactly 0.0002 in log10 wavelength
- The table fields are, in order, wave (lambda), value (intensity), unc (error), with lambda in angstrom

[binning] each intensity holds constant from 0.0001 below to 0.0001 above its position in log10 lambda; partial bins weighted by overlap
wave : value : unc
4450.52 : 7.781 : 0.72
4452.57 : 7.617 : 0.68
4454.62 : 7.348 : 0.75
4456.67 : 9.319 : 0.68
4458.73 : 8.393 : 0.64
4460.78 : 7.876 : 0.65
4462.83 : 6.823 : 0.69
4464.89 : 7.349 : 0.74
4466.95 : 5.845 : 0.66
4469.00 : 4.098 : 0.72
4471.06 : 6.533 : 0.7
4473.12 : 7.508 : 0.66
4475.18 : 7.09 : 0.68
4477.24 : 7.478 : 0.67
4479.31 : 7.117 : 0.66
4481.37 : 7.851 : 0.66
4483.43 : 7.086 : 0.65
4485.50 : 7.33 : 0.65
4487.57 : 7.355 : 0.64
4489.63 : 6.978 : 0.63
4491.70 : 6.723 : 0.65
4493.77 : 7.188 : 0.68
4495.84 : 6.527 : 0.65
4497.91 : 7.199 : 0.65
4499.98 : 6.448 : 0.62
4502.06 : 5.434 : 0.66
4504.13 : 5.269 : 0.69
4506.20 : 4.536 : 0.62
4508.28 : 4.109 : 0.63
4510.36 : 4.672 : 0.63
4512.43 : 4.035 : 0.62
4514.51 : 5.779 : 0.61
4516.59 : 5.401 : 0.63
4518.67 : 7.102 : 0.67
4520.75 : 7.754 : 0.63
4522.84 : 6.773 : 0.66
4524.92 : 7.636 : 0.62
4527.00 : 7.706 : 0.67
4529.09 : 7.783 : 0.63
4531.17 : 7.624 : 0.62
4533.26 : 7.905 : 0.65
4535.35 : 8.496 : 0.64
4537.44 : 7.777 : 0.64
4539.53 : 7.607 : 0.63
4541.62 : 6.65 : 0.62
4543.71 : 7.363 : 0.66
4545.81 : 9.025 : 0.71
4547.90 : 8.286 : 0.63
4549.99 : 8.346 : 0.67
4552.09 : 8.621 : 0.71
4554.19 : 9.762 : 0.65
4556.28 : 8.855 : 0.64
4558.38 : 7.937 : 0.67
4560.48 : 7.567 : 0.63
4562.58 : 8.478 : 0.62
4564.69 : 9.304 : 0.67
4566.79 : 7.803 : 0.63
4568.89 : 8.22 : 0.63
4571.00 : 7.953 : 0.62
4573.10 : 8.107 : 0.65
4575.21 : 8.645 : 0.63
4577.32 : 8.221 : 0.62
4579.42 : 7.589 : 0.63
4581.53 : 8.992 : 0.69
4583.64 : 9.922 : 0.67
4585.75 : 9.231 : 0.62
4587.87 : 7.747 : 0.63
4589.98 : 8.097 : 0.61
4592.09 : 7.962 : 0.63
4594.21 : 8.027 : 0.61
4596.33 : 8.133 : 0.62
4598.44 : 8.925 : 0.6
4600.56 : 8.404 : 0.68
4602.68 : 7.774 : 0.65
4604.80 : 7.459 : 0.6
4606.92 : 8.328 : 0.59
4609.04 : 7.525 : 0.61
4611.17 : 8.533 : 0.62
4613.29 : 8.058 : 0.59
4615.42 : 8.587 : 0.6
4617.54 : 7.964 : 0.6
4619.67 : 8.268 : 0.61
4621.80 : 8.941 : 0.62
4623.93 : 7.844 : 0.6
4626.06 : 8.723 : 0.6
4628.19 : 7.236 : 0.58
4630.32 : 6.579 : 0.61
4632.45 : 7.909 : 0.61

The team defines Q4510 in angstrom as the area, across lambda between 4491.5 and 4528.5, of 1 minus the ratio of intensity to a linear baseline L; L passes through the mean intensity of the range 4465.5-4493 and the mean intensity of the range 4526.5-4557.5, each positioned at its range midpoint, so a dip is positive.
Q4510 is 6.66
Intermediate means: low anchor 6.86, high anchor 8.13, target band 6.13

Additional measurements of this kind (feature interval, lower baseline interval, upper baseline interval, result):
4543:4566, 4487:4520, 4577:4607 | -3.81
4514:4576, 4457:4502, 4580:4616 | -1.27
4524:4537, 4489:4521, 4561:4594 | -2.08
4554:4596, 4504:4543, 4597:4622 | -4.65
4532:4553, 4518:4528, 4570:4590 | -0.62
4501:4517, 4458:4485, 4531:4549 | 5.54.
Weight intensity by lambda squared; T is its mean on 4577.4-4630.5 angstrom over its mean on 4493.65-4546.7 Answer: 1.3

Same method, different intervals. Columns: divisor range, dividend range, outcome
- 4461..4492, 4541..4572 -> 1.24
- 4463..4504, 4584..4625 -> 1.28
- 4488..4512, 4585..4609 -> 1.44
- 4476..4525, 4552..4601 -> 1.37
